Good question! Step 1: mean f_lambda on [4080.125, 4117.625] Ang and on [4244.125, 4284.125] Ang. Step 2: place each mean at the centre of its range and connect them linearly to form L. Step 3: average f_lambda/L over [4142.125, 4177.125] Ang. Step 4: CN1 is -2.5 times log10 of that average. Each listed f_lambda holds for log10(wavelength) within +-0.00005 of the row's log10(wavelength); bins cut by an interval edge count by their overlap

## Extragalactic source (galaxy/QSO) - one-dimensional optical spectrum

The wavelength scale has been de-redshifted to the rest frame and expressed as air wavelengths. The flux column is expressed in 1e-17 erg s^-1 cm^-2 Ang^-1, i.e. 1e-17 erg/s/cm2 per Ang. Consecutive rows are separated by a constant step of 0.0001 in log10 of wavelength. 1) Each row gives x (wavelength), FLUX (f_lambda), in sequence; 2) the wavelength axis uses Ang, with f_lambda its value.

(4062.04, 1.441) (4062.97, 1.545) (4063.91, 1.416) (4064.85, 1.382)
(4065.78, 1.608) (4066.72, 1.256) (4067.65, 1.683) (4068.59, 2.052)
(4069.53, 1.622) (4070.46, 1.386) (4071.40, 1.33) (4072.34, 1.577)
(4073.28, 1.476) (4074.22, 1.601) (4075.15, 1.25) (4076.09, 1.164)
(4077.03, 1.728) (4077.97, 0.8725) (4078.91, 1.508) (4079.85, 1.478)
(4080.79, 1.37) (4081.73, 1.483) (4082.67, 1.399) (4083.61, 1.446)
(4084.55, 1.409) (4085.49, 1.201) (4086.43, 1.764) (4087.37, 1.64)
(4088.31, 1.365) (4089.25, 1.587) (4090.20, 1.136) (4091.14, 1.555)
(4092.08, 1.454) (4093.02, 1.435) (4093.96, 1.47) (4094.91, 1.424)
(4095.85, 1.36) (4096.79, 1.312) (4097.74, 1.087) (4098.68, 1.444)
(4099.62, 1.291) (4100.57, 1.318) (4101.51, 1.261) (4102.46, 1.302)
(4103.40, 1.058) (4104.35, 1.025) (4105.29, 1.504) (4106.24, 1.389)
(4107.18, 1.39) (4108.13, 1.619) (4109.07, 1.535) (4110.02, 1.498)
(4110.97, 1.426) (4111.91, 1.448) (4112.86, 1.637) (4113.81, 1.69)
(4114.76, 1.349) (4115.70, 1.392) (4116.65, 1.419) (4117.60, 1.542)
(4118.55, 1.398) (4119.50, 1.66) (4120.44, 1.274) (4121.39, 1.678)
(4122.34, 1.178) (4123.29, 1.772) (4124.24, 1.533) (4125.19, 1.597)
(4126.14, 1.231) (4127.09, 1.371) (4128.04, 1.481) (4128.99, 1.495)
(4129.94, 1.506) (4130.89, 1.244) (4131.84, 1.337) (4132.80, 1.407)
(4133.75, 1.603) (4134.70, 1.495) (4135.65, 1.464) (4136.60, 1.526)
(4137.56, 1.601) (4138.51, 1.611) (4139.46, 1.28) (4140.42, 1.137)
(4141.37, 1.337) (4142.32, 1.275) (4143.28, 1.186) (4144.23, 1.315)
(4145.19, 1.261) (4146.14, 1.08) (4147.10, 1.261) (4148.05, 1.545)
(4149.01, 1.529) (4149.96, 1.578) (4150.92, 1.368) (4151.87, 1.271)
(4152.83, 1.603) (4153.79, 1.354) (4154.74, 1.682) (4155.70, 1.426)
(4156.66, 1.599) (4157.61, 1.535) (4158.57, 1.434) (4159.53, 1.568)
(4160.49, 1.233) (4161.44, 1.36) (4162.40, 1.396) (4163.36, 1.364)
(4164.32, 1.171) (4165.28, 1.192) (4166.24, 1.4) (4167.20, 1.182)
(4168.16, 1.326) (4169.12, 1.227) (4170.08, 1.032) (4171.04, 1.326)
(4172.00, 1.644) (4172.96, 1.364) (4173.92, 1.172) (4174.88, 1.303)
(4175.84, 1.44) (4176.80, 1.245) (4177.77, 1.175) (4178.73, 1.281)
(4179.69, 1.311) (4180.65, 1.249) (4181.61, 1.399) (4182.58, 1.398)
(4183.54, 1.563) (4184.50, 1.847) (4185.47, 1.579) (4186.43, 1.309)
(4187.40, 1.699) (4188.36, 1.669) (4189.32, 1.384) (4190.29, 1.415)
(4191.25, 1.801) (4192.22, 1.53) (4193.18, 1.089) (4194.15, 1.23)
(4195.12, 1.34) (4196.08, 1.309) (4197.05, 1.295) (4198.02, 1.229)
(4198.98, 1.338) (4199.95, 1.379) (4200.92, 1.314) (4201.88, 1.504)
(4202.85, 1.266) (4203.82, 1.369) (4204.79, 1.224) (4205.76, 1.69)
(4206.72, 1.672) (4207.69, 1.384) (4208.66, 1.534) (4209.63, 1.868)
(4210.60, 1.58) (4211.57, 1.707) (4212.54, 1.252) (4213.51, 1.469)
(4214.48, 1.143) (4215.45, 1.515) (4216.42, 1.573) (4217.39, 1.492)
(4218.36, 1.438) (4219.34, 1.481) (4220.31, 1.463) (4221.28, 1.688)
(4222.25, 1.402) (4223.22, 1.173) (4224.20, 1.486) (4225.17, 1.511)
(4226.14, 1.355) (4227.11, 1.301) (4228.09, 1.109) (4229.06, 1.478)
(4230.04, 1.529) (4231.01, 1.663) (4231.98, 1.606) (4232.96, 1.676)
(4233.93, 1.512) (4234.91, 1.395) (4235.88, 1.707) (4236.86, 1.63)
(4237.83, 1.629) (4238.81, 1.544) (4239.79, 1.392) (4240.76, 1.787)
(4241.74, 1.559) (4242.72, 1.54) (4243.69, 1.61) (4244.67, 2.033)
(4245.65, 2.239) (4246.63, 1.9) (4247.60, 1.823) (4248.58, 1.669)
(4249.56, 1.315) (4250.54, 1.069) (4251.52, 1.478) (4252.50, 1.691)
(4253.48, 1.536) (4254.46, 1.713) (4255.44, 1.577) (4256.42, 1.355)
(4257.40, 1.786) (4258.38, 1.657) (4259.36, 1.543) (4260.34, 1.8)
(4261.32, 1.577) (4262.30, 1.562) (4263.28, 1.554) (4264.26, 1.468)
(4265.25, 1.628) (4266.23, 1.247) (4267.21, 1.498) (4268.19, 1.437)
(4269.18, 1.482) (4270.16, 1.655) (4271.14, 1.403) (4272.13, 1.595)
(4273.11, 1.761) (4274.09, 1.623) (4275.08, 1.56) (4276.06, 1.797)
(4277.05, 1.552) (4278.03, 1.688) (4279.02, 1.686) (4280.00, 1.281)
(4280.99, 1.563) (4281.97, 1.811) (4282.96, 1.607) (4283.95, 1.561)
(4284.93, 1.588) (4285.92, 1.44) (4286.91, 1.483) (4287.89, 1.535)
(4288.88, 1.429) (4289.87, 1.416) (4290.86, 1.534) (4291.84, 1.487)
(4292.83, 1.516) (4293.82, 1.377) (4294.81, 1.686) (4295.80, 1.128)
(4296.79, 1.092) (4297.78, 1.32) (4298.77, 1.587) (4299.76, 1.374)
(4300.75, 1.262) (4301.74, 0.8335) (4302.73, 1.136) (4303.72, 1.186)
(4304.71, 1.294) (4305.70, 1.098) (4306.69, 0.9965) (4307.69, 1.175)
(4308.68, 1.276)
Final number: 0.09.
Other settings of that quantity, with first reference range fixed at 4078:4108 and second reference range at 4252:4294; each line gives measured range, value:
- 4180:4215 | 0.03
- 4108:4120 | -0.08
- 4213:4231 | 0.06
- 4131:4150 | 0.03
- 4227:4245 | -0.03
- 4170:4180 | 0.12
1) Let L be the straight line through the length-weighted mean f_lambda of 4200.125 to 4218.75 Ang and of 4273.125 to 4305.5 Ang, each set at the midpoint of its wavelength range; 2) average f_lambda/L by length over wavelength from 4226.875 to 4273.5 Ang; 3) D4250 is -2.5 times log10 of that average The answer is -0.08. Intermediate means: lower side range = 1.47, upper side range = 1.45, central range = 1.58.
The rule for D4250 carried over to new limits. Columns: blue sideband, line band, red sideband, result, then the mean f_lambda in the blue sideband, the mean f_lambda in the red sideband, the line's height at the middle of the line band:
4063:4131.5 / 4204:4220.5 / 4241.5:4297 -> 0.02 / 1.43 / 1.57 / 1.52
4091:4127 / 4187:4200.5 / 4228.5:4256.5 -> 0.10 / 1.42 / 1.61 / 1.54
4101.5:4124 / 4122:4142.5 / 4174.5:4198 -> 0.00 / 1.44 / 1.41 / 1.43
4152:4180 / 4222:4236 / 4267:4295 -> 0.01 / 1.36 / 1.55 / 1.46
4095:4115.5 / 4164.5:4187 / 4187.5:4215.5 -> 0.06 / 1.38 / 1.43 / 1.42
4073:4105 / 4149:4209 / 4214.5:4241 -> 0.04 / 1.37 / 1.49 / 1.45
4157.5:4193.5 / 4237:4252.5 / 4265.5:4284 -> -0.09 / 1.38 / 1.57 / 1.51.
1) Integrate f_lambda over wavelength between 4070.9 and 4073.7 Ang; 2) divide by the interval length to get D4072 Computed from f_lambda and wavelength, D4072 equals 1.46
